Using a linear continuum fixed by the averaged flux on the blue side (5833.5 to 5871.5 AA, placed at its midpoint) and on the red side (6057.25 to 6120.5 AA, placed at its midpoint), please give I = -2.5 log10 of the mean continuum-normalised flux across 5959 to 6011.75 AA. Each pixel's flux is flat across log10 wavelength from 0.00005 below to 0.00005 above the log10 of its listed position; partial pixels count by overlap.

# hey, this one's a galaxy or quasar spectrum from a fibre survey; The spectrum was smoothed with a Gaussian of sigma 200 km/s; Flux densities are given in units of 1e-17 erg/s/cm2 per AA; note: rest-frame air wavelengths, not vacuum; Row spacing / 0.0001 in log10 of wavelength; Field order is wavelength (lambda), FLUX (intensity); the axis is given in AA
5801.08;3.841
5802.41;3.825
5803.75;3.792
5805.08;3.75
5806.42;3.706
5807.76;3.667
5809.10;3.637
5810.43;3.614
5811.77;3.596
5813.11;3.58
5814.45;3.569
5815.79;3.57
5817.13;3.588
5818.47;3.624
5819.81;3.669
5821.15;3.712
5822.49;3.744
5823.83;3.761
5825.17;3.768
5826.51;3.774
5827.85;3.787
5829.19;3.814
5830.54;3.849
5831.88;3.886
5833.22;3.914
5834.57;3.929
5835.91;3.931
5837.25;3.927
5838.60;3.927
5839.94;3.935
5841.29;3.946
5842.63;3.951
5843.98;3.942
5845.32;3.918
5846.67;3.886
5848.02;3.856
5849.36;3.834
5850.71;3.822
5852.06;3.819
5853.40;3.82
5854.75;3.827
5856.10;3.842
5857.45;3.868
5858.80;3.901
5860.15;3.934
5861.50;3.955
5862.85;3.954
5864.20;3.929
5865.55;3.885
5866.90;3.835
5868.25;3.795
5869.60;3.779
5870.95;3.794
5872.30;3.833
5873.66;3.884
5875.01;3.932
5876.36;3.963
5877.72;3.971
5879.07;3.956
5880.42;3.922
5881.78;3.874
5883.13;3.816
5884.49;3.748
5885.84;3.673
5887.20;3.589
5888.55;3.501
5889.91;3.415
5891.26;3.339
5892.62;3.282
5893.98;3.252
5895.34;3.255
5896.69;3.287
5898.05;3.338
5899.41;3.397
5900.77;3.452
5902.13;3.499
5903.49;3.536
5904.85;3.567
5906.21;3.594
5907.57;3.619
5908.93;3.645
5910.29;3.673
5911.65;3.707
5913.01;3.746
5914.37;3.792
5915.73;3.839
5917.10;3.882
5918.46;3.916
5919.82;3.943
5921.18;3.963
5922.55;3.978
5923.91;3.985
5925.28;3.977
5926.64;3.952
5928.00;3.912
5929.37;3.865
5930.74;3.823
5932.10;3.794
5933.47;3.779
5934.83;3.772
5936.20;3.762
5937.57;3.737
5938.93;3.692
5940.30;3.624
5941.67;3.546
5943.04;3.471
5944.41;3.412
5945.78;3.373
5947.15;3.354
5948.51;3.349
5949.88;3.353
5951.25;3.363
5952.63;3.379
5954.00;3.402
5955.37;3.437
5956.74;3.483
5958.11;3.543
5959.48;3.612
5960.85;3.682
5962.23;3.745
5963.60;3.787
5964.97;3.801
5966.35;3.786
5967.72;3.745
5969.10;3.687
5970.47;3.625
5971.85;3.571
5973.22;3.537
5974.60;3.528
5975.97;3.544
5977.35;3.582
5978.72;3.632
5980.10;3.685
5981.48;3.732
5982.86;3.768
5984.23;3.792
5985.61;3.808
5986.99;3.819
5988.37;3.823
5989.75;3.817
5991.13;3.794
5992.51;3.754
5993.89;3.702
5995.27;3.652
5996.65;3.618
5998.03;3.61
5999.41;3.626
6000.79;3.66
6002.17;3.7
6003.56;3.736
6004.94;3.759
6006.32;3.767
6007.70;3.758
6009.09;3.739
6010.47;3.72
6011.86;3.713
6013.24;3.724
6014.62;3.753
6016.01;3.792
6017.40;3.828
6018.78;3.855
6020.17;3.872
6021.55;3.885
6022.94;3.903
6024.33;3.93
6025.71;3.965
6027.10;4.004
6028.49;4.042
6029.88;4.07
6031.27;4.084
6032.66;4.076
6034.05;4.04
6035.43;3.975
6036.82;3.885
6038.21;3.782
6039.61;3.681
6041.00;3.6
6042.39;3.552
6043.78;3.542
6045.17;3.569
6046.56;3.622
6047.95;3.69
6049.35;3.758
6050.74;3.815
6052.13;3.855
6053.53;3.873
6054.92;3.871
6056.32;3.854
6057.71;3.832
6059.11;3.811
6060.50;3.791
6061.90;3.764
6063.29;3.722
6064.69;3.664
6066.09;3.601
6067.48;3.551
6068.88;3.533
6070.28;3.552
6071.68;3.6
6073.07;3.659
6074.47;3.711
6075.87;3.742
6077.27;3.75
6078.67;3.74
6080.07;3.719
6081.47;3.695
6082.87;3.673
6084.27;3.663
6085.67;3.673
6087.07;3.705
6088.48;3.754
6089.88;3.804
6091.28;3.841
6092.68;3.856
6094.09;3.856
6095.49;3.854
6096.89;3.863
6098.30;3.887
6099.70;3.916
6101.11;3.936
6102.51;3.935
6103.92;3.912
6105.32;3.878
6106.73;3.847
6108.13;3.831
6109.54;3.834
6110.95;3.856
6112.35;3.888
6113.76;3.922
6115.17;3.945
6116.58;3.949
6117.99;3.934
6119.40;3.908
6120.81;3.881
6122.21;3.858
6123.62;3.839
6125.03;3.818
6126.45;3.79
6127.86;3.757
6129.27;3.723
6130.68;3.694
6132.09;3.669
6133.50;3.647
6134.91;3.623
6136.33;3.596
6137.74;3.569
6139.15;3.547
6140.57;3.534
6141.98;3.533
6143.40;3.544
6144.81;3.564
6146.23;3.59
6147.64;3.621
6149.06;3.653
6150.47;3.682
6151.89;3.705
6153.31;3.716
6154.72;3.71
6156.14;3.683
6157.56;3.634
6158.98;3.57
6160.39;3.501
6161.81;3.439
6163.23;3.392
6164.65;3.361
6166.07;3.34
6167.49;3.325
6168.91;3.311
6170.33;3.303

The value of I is 0.04 mag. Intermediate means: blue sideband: 3.88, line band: 3.7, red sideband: 3.79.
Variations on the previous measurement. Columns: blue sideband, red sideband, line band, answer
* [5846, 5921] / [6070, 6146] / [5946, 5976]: 0.05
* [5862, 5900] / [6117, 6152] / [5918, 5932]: -0.07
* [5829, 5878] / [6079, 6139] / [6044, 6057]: 0.02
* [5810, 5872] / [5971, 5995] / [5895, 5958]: 0.03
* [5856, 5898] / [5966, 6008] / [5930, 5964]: 0.04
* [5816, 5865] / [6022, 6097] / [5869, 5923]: 0.04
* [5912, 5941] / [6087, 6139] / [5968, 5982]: 0.06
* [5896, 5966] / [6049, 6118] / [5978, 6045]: -0.02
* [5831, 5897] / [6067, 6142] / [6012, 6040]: -0.04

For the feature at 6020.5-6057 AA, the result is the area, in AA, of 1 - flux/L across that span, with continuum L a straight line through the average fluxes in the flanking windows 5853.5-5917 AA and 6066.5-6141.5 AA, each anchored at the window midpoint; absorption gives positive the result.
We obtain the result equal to -0.9 AA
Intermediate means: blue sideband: 3.7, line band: 3.84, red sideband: 3.77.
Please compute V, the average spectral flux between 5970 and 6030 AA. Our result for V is 3.75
